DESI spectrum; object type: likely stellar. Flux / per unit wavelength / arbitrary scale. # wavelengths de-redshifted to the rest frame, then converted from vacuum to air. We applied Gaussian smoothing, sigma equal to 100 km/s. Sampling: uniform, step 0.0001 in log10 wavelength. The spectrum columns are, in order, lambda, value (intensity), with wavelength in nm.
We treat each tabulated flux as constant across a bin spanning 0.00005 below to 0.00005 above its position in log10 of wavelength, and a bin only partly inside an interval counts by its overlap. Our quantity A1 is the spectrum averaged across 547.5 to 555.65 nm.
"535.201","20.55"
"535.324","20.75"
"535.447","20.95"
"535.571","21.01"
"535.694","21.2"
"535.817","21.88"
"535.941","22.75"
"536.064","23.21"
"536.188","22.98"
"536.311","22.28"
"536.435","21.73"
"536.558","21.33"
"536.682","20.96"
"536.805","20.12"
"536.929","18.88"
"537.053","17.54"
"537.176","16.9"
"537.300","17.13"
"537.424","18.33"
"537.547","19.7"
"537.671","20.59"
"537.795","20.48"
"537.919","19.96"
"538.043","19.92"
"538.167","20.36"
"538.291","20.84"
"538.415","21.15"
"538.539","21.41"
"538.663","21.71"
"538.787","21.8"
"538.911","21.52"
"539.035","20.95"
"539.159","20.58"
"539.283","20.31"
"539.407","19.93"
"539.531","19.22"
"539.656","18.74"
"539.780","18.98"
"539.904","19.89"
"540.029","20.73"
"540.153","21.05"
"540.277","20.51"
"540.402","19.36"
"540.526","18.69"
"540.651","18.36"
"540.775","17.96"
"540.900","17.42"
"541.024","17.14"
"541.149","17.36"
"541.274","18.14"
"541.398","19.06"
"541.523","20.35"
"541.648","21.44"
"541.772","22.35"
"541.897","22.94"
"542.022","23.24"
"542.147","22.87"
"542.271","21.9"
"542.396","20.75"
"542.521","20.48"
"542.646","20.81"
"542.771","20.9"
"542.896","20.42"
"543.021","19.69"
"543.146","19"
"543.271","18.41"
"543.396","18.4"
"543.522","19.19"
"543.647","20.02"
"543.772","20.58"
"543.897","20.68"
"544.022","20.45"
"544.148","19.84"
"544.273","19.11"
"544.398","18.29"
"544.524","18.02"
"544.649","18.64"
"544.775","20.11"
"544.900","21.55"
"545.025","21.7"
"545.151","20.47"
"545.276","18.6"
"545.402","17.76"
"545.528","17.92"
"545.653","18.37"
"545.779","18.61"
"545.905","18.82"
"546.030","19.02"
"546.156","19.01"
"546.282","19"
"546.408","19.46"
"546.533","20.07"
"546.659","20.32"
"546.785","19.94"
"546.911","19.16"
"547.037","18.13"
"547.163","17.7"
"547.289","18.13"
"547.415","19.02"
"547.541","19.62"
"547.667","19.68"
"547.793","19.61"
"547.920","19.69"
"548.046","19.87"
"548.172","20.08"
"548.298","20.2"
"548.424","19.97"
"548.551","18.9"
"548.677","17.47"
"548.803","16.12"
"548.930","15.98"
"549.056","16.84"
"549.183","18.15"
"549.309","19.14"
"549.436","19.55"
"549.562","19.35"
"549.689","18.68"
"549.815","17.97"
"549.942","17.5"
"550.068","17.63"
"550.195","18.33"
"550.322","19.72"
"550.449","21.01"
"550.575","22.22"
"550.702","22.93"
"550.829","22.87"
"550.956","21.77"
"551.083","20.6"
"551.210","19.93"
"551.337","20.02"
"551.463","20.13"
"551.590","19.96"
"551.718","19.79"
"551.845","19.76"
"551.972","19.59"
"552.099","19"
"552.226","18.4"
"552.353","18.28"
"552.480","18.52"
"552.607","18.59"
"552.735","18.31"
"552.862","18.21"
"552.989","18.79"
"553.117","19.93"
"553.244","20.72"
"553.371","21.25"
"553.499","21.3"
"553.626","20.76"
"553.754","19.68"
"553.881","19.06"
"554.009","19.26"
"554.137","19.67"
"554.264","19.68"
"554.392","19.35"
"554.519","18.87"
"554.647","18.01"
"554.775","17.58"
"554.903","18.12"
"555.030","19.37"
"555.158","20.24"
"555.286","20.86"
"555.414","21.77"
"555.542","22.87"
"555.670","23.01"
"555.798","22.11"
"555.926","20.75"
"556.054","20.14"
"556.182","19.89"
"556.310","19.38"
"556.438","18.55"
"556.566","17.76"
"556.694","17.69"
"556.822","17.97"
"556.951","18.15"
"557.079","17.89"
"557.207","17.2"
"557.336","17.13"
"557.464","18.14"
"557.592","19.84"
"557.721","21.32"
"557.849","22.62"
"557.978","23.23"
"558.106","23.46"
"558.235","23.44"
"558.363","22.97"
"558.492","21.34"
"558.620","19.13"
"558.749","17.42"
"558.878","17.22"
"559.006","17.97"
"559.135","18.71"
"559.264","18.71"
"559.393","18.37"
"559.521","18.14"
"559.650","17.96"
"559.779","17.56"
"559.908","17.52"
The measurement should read 19.5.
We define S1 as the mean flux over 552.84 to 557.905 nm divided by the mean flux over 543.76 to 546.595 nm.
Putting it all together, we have 1.01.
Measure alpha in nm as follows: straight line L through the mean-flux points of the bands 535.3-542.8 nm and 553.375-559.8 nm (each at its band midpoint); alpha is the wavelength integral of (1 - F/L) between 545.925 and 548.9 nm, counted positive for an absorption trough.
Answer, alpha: 0.14 nm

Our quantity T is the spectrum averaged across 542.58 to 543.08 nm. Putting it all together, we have 20.5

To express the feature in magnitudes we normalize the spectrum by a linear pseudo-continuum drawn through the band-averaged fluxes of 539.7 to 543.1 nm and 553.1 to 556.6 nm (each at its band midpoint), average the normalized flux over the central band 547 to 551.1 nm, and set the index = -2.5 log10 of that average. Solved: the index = 0.05 mag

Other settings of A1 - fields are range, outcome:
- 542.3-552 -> 19.5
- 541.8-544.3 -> 20.5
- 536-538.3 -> 20.2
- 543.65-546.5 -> 19.4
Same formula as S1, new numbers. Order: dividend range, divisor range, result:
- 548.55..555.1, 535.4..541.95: 0.96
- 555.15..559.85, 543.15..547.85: 1.02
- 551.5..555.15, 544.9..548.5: 1.00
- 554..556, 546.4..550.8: 1.05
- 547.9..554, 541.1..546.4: 0.98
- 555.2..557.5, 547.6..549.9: 1.04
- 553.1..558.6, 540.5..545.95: 1.02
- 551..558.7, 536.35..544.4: 0.99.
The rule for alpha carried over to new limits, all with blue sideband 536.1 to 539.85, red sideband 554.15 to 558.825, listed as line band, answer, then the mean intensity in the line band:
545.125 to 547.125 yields 0.11 nm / 19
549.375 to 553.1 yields 0.08 nm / 19.6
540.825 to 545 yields 0.03 nm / 20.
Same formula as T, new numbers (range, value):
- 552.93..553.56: 20.4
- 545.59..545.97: 18.6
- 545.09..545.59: 18.7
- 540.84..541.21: 17.3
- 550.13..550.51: 19.6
